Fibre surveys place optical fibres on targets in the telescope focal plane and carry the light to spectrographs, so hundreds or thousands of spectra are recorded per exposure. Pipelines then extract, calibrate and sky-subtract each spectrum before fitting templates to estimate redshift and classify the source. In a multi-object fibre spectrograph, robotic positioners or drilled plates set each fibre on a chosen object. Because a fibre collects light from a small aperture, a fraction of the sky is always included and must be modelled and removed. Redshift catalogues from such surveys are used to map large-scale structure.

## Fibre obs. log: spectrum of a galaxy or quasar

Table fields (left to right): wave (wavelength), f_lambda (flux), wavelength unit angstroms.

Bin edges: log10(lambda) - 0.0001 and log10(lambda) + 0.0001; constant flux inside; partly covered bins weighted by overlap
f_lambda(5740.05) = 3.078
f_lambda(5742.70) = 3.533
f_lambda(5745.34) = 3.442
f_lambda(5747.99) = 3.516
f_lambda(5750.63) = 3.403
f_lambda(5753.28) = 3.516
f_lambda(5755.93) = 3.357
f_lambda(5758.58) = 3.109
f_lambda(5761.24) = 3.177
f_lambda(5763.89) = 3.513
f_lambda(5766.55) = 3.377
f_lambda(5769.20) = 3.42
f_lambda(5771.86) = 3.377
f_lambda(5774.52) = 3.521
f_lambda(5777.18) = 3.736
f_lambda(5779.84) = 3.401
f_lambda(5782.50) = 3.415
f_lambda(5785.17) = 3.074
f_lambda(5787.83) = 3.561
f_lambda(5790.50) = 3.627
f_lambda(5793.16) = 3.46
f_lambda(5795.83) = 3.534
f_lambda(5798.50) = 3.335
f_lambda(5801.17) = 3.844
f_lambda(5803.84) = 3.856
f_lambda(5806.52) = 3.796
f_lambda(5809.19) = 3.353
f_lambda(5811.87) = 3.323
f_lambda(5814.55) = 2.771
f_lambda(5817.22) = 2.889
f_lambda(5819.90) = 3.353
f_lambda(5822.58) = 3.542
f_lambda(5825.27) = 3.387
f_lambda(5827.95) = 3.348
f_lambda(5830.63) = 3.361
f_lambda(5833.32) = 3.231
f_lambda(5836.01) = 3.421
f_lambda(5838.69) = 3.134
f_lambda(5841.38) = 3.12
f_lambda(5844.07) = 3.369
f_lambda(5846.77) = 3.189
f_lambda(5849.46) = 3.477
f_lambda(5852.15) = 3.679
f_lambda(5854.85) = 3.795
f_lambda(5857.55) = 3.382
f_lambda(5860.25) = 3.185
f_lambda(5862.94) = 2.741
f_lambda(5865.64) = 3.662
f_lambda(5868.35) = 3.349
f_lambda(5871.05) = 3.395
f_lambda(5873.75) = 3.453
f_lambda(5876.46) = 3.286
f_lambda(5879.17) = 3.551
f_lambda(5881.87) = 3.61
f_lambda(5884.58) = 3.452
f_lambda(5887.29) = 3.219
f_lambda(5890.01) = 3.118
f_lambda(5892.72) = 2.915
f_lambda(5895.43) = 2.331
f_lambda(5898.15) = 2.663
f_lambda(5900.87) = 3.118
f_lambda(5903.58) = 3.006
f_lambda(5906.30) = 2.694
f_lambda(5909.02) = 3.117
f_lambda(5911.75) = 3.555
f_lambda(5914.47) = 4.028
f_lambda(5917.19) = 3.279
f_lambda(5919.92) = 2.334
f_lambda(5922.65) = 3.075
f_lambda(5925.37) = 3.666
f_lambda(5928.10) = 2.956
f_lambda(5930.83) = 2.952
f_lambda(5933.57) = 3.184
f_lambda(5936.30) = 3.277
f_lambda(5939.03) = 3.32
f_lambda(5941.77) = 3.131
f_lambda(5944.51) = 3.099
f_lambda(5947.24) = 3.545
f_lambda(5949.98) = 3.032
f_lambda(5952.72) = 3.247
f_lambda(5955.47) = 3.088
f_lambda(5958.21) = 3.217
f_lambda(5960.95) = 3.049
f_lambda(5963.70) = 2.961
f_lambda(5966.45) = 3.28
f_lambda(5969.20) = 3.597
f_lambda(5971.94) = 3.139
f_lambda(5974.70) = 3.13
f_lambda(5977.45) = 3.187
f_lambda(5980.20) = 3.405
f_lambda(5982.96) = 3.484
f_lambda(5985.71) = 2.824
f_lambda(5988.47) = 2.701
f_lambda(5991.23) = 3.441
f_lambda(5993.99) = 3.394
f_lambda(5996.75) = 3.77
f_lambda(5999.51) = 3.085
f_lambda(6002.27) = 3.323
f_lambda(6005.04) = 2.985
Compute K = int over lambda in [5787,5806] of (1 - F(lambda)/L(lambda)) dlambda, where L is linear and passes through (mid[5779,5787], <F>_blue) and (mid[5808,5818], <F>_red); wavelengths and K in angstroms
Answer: -2.4 angstroms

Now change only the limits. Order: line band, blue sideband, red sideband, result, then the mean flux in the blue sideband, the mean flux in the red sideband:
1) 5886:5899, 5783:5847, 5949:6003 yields 1.75 angstroms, 3.37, 3.22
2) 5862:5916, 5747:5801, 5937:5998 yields 1.53 angstroms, 3.43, 3.23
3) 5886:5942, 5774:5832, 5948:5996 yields 3.17 angstroms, 3.43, 3.2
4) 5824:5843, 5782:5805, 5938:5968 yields 0.84 angstroms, 3.52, 3.18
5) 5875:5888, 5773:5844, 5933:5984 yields -0.46 angstroms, 3.4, 3.23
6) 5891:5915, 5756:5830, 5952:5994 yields 1.90 angstroms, 3.41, 3.19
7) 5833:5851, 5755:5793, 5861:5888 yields 0.53 angstroms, 3.41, 3.37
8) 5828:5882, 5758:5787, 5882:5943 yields -2.29 angstroms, 3.38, 3.12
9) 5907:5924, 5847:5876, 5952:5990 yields 0.38 angstroms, 3.4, 3.16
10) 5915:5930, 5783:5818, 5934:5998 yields 0.77 angstroms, 3.43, 3.23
